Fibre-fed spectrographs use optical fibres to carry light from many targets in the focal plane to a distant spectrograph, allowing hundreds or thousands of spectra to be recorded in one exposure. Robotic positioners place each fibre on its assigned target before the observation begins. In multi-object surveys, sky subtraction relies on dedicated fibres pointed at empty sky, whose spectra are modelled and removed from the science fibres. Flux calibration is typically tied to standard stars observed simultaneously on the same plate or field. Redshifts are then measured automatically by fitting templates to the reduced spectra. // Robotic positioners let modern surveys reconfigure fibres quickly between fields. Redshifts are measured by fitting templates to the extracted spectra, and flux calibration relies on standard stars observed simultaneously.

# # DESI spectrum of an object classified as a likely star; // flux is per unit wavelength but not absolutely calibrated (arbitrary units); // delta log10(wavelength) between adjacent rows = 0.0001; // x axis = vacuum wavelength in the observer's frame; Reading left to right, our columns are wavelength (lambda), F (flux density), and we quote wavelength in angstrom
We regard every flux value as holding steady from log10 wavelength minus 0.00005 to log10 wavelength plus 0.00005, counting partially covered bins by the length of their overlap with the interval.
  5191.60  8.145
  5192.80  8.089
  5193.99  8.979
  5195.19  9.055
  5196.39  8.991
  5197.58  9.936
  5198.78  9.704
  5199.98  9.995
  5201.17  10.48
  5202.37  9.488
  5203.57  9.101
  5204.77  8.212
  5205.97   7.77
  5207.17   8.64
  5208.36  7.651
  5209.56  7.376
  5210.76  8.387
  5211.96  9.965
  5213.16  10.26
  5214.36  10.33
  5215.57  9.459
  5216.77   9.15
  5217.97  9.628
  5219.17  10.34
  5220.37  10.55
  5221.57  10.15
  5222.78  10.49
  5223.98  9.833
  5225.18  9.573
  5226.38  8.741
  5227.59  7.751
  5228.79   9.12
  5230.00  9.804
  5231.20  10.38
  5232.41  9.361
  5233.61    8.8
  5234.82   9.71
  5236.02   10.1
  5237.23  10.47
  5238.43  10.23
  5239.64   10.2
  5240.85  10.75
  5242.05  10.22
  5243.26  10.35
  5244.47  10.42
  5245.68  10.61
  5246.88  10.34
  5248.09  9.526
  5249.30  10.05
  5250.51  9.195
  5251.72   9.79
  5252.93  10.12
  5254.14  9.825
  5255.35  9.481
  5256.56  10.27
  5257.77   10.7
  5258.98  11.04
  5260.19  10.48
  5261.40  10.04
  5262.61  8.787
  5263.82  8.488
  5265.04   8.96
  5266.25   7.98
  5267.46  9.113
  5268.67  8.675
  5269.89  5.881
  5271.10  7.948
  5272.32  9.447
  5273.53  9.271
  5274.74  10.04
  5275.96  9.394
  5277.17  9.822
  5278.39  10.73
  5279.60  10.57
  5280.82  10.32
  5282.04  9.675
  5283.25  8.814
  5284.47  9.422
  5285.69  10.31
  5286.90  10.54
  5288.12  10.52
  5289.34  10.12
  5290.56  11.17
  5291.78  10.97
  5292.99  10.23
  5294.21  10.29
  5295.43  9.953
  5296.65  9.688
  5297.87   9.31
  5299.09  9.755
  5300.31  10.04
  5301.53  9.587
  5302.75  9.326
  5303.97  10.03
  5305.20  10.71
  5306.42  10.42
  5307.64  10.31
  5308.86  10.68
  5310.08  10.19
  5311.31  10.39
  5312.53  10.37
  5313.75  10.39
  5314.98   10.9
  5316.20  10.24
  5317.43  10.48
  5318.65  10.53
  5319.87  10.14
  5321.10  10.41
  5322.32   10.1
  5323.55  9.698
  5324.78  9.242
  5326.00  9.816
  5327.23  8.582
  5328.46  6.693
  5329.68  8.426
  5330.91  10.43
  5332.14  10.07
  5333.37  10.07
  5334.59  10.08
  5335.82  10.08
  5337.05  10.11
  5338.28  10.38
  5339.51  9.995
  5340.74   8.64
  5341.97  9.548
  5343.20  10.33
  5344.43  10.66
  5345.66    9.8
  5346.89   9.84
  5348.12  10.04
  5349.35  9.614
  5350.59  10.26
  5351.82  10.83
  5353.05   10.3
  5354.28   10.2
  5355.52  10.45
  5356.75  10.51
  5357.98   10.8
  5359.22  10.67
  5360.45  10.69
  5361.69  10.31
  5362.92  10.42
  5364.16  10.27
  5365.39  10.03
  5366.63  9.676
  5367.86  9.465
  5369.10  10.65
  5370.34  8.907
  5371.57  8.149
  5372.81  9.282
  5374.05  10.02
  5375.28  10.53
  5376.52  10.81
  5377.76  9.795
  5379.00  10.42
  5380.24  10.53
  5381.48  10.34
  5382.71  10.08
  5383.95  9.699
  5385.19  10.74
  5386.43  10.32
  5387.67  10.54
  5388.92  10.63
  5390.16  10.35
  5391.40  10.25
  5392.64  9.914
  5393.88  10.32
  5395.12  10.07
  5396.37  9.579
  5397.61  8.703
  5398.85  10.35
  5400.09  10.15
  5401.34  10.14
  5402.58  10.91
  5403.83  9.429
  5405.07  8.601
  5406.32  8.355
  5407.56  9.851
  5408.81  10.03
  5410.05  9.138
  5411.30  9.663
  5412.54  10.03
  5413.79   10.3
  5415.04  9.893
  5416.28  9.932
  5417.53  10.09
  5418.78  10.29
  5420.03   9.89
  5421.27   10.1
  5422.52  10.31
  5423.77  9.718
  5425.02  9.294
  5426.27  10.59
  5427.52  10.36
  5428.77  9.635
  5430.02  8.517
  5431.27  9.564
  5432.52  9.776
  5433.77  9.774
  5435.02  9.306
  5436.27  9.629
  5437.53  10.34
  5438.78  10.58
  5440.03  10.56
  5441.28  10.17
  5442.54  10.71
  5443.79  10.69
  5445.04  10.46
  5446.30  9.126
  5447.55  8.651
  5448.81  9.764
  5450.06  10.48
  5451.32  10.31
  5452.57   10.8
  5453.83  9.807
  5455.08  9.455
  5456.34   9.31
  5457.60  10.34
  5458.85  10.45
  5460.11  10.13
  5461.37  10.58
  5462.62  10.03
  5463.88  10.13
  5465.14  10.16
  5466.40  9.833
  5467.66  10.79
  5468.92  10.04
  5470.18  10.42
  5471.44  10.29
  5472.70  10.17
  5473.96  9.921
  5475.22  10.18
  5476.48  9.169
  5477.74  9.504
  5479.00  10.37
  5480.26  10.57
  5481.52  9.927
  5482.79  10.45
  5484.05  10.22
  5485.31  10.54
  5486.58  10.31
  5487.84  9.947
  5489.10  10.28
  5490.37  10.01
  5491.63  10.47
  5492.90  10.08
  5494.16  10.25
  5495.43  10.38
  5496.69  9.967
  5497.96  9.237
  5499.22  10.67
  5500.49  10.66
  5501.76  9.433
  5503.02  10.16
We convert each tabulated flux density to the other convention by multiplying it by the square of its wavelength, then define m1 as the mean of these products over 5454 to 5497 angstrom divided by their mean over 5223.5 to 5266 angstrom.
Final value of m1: 1.13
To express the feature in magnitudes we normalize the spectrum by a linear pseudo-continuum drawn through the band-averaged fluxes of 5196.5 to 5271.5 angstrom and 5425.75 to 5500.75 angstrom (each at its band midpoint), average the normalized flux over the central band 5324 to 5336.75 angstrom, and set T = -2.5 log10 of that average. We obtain 0.04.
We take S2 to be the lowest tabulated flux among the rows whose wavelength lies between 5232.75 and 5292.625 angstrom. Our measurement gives 5.881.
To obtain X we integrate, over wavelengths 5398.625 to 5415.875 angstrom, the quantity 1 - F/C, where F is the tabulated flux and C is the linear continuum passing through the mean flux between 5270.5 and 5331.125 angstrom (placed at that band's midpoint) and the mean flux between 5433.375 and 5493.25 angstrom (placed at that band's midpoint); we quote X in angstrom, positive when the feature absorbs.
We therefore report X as 0.5 angstrom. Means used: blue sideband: 9.93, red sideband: 10.1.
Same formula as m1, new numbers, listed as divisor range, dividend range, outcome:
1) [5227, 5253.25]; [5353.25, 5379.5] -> 1.07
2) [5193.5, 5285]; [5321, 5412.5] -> 1.09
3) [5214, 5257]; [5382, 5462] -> 1.08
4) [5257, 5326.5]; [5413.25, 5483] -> 1.08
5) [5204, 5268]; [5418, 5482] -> 1.13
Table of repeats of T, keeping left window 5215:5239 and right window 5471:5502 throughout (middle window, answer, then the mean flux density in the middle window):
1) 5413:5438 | 0.02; 9.86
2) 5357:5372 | -0.01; 10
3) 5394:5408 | 0.03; 9.67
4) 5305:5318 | -0.07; 10.5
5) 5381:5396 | -0.03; 10.3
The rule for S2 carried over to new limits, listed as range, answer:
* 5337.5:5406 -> 8.149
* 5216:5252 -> 7.751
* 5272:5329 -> 6.693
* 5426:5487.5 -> 8.517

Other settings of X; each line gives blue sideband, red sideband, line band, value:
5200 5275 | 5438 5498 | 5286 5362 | -2.6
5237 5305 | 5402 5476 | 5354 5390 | -1.0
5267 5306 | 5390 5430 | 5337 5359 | -0.8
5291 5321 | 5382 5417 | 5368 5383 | 0.1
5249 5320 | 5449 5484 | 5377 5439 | 0.7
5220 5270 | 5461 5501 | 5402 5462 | 1.0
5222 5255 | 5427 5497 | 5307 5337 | 0.0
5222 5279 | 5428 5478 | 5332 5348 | -0.3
